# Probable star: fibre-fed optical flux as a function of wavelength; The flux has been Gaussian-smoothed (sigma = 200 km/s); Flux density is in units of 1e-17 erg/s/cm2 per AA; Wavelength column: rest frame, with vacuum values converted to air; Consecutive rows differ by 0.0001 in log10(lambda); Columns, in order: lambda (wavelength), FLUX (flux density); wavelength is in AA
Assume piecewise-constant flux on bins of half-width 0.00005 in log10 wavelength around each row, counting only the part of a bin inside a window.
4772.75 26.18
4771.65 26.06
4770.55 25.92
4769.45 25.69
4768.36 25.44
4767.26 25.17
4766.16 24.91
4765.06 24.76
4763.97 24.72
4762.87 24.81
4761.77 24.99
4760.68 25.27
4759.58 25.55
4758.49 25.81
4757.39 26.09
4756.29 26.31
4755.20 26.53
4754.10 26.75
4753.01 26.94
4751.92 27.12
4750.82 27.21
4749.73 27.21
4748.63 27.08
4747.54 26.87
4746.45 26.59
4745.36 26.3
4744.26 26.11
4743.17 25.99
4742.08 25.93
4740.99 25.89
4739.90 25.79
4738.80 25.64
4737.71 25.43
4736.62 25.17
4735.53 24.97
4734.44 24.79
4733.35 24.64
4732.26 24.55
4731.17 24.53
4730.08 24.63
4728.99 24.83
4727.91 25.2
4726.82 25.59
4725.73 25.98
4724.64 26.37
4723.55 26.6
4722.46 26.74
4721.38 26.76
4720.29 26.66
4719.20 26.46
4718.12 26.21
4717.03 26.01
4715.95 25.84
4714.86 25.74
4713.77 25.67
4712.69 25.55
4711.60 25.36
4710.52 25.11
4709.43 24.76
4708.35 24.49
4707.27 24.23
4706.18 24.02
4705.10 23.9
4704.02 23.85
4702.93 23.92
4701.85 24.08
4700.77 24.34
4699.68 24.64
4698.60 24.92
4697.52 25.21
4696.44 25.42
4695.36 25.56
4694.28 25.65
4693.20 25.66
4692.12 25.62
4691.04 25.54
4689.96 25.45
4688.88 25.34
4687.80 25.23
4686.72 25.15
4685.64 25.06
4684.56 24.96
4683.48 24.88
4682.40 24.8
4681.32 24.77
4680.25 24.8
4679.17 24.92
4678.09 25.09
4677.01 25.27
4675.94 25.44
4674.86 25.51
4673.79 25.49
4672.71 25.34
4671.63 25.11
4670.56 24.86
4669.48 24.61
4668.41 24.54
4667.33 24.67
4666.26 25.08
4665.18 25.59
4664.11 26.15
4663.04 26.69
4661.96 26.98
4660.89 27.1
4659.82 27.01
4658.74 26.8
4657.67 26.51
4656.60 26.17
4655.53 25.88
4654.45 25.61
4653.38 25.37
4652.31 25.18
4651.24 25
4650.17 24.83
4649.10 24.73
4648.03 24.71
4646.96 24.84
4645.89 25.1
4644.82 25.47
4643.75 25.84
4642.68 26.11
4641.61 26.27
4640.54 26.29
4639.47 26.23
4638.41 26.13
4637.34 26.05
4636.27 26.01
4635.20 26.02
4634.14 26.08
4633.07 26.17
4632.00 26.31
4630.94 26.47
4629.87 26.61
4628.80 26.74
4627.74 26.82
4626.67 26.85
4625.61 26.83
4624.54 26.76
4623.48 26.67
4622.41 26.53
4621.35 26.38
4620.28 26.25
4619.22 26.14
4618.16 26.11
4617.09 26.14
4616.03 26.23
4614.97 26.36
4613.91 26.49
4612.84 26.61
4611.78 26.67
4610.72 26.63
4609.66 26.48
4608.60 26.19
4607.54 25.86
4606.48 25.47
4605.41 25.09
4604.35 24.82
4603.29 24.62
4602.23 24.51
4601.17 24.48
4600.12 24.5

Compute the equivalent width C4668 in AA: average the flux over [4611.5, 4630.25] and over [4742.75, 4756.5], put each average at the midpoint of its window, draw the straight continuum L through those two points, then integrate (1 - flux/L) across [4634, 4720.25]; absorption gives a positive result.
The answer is 3.9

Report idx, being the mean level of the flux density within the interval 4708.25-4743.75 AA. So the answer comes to 25.6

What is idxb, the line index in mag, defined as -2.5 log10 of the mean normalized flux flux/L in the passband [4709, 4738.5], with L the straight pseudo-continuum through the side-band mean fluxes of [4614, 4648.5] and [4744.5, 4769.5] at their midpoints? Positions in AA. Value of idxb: 0.021 mag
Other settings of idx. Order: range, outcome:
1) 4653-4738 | 25.4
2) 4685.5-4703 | 25.1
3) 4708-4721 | 25.7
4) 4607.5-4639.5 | 26.4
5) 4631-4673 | 25.7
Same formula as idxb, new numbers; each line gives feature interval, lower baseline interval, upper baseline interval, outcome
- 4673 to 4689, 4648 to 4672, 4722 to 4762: 0.026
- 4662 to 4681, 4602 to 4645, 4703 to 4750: 0.025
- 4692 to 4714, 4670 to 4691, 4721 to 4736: 0.019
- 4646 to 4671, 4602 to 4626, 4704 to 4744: 0.009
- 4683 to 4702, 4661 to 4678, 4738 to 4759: 0.024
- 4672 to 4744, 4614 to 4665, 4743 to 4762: 0.043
